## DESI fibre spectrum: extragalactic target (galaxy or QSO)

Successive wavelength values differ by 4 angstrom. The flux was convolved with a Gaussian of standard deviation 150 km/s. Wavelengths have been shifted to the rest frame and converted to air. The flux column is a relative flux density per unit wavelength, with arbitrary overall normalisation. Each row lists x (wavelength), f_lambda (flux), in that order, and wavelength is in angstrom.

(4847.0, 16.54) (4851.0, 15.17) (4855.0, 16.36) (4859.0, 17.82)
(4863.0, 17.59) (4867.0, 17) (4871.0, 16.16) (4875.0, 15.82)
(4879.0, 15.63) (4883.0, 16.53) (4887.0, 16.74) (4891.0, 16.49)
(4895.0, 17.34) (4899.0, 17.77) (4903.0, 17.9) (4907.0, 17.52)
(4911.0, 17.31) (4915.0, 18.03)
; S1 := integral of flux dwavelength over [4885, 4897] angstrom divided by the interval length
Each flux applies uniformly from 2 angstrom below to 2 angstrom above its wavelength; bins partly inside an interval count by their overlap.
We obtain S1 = 16.9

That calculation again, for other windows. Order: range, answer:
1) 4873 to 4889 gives 16.2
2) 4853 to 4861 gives 17.1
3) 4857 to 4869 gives 17.5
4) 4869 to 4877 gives 16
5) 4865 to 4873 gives 16.6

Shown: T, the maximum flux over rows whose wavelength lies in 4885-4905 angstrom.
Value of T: 17.9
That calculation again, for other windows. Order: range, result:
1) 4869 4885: 16.53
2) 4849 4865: 17.82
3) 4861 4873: 17.59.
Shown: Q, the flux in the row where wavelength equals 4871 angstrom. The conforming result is 16.16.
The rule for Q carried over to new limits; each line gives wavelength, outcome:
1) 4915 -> 18.03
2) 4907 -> 17.52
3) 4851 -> 15.17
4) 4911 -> 17.31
